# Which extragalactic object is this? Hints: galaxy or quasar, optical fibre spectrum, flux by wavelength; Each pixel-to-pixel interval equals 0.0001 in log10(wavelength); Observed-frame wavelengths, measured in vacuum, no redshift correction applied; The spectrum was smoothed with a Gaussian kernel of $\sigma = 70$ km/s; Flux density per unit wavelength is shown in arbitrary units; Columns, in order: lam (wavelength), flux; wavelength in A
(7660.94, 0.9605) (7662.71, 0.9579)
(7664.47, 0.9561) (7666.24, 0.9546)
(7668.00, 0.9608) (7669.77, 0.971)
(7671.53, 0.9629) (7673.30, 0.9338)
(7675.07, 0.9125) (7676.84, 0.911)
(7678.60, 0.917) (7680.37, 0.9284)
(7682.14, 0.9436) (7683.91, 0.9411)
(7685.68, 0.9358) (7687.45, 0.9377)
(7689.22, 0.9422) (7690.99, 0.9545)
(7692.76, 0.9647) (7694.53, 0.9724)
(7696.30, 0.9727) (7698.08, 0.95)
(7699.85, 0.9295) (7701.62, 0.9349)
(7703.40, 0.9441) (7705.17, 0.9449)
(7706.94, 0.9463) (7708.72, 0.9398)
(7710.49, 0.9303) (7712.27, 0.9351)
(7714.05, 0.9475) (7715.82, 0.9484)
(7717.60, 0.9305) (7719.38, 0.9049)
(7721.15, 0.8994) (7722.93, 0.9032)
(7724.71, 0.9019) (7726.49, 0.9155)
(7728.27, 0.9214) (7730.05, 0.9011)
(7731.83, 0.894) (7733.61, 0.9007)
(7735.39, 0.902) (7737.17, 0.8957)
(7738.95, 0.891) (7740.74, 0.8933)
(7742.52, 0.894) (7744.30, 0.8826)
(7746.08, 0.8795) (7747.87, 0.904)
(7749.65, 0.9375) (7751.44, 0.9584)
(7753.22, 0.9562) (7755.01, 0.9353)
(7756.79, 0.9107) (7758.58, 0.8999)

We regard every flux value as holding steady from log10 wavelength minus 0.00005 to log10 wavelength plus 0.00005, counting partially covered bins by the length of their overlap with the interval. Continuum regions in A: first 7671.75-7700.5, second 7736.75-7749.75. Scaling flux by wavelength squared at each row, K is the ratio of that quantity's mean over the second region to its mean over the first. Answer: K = 1.0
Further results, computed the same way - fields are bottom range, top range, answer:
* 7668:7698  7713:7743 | 0.97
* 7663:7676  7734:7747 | 0.96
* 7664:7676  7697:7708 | 1.00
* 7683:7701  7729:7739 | 0.96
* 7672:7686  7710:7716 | 1.02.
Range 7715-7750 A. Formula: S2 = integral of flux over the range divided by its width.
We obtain 0.904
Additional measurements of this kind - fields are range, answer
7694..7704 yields 0.949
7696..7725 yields 0.933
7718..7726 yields 0.905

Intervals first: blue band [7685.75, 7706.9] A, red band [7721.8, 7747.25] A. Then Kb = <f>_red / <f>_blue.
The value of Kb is 0.9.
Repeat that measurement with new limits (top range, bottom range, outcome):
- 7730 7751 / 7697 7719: 0.96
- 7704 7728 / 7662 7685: 0.98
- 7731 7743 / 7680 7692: 0.95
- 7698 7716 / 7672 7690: 1.01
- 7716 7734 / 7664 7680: 0.97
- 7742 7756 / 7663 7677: 0.97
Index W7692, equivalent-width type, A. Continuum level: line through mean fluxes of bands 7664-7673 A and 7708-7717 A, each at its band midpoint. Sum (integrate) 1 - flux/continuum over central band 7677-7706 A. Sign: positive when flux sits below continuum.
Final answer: 0.2 A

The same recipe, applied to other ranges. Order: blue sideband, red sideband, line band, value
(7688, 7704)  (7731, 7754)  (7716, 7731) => 0.2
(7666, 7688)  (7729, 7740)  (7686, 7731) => -0.9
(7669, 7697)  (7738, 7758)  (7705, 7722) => -0.1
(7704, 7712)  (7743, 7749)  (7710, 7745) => 0.2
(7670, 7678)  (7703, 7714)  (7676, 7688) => 0.1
